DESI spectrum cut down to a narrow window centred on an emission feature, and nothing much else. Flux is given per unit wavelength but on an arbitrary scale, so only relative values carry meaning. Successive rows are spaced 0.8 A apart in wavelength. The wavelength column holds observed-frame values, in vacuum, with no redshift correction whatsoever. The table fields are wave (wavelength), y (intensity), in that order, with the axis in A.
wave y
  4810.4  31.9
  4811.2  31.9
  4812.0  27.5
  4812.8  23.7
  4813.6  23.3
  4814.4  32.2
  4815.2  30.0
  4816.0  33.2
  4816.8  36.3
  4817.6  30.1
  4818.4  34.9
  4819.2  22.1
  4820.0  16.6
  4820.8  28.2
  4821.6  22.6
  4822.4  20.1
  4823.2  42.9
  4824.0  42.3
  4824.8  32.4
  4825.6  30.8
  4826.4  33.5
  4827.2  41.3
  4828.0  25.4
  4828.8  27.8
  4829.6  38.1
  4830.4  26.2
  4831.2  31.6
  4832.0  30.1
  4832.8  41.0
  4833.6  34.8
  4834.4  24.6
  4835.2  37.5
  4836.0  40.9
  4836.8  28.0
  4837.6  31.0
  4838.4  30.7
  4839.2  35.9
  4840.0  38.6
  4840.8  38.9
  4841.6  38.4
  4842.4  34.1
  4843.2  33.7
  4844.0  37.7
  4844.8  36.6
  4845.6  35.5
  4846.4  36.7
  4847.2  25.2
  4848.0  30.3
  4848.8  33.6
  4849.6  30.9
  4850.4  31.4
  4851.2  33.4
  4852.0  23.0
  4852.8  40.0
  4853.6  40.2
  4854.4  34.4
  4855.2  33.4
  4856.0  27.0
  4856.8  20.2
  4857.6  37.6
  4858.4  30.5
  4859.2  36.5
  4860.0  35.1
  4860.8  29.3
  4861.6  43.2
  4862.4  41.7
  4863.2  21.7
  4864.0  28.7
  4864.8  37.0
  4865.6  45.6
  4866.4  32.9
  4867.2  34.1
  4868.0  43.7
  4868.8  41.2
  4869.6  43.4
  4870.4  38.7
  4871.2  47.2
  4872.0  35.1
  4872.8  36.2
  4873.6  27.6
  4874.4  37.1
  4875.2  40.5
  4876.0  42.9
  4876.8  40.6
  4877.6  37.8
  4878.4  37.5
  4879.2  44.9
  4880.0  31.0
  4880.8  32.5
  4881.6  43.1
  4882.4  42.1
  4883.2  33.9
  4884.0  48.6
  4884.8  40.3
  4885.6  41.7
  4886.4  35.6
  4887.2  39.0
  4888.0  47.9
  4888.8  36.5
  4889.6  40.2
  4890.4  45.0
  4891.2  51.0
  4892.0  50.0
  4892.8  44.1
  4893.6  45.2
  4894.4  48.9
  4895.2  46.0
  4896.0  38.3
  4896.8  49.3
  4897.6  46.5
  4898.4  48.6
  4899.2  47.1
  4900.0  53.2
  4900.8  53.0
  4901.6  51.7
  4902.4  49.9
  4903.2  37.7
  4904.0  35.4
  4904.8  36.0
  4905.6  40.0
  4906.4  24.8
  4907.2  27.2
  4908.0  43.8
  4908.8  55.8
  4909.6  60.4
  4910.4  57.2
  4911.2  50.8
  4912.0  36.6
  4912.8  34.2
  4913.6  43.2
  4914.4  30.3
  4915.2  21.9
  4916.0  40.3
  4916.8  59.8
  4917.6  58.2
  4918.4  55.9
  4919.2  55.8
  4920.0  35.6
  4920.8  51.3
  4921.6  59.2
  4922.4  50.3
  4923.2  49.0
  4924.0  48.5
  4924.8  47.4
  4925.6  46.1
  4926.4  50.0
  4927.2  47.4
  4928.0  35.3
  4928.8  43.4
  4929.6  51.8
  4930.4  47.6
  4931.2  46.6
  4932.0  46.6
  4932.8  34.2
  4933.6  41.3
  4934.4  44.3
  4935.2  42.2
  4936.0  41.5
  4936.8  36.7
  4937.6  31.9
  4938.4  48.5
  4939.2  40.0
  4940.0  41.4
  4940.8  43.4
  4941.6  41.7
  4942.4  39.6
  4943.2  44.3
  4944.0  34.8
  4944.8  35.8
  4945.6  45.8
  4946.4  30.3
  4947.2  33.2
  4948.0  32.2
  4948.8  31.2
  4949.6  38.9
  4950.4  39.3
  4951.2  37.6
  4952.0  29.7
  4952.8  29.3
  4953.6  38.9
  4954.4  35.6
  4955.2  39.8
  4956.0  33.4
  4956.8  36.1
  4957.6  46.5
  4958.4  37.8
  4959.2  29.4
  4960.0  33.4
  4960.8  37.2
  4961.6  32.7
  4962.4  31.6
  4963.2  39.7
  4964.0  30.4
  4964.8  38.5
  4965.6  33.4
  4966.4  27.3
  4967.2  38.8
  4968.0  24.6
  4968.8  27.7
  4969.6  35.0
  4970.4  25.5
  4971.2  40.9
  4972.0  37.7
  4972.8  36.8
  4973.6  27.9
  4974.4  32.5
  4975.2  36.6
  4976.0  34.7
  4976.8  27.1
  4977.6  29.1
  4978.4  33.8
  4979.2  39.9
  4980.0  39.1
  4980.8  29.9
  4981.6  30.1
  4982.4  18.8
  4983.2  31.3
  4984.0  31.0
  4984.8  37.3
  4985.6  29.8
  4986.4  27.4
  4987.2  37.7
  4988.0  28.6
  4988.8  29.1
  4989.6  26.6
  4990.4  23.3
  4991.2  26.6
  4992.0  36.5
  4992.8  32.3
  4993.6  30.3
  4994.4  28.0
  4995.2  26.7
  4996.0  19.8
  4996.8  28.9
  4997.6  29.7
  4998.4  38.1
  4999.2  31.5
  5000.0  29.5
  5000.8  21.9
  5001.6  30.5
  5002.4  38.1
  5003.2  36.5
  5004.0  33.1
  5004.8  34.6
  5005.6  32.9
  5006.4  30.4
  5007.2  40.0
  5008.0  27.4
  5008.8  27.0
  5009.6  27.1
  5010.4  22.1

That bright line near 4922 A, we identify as C IV 1549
